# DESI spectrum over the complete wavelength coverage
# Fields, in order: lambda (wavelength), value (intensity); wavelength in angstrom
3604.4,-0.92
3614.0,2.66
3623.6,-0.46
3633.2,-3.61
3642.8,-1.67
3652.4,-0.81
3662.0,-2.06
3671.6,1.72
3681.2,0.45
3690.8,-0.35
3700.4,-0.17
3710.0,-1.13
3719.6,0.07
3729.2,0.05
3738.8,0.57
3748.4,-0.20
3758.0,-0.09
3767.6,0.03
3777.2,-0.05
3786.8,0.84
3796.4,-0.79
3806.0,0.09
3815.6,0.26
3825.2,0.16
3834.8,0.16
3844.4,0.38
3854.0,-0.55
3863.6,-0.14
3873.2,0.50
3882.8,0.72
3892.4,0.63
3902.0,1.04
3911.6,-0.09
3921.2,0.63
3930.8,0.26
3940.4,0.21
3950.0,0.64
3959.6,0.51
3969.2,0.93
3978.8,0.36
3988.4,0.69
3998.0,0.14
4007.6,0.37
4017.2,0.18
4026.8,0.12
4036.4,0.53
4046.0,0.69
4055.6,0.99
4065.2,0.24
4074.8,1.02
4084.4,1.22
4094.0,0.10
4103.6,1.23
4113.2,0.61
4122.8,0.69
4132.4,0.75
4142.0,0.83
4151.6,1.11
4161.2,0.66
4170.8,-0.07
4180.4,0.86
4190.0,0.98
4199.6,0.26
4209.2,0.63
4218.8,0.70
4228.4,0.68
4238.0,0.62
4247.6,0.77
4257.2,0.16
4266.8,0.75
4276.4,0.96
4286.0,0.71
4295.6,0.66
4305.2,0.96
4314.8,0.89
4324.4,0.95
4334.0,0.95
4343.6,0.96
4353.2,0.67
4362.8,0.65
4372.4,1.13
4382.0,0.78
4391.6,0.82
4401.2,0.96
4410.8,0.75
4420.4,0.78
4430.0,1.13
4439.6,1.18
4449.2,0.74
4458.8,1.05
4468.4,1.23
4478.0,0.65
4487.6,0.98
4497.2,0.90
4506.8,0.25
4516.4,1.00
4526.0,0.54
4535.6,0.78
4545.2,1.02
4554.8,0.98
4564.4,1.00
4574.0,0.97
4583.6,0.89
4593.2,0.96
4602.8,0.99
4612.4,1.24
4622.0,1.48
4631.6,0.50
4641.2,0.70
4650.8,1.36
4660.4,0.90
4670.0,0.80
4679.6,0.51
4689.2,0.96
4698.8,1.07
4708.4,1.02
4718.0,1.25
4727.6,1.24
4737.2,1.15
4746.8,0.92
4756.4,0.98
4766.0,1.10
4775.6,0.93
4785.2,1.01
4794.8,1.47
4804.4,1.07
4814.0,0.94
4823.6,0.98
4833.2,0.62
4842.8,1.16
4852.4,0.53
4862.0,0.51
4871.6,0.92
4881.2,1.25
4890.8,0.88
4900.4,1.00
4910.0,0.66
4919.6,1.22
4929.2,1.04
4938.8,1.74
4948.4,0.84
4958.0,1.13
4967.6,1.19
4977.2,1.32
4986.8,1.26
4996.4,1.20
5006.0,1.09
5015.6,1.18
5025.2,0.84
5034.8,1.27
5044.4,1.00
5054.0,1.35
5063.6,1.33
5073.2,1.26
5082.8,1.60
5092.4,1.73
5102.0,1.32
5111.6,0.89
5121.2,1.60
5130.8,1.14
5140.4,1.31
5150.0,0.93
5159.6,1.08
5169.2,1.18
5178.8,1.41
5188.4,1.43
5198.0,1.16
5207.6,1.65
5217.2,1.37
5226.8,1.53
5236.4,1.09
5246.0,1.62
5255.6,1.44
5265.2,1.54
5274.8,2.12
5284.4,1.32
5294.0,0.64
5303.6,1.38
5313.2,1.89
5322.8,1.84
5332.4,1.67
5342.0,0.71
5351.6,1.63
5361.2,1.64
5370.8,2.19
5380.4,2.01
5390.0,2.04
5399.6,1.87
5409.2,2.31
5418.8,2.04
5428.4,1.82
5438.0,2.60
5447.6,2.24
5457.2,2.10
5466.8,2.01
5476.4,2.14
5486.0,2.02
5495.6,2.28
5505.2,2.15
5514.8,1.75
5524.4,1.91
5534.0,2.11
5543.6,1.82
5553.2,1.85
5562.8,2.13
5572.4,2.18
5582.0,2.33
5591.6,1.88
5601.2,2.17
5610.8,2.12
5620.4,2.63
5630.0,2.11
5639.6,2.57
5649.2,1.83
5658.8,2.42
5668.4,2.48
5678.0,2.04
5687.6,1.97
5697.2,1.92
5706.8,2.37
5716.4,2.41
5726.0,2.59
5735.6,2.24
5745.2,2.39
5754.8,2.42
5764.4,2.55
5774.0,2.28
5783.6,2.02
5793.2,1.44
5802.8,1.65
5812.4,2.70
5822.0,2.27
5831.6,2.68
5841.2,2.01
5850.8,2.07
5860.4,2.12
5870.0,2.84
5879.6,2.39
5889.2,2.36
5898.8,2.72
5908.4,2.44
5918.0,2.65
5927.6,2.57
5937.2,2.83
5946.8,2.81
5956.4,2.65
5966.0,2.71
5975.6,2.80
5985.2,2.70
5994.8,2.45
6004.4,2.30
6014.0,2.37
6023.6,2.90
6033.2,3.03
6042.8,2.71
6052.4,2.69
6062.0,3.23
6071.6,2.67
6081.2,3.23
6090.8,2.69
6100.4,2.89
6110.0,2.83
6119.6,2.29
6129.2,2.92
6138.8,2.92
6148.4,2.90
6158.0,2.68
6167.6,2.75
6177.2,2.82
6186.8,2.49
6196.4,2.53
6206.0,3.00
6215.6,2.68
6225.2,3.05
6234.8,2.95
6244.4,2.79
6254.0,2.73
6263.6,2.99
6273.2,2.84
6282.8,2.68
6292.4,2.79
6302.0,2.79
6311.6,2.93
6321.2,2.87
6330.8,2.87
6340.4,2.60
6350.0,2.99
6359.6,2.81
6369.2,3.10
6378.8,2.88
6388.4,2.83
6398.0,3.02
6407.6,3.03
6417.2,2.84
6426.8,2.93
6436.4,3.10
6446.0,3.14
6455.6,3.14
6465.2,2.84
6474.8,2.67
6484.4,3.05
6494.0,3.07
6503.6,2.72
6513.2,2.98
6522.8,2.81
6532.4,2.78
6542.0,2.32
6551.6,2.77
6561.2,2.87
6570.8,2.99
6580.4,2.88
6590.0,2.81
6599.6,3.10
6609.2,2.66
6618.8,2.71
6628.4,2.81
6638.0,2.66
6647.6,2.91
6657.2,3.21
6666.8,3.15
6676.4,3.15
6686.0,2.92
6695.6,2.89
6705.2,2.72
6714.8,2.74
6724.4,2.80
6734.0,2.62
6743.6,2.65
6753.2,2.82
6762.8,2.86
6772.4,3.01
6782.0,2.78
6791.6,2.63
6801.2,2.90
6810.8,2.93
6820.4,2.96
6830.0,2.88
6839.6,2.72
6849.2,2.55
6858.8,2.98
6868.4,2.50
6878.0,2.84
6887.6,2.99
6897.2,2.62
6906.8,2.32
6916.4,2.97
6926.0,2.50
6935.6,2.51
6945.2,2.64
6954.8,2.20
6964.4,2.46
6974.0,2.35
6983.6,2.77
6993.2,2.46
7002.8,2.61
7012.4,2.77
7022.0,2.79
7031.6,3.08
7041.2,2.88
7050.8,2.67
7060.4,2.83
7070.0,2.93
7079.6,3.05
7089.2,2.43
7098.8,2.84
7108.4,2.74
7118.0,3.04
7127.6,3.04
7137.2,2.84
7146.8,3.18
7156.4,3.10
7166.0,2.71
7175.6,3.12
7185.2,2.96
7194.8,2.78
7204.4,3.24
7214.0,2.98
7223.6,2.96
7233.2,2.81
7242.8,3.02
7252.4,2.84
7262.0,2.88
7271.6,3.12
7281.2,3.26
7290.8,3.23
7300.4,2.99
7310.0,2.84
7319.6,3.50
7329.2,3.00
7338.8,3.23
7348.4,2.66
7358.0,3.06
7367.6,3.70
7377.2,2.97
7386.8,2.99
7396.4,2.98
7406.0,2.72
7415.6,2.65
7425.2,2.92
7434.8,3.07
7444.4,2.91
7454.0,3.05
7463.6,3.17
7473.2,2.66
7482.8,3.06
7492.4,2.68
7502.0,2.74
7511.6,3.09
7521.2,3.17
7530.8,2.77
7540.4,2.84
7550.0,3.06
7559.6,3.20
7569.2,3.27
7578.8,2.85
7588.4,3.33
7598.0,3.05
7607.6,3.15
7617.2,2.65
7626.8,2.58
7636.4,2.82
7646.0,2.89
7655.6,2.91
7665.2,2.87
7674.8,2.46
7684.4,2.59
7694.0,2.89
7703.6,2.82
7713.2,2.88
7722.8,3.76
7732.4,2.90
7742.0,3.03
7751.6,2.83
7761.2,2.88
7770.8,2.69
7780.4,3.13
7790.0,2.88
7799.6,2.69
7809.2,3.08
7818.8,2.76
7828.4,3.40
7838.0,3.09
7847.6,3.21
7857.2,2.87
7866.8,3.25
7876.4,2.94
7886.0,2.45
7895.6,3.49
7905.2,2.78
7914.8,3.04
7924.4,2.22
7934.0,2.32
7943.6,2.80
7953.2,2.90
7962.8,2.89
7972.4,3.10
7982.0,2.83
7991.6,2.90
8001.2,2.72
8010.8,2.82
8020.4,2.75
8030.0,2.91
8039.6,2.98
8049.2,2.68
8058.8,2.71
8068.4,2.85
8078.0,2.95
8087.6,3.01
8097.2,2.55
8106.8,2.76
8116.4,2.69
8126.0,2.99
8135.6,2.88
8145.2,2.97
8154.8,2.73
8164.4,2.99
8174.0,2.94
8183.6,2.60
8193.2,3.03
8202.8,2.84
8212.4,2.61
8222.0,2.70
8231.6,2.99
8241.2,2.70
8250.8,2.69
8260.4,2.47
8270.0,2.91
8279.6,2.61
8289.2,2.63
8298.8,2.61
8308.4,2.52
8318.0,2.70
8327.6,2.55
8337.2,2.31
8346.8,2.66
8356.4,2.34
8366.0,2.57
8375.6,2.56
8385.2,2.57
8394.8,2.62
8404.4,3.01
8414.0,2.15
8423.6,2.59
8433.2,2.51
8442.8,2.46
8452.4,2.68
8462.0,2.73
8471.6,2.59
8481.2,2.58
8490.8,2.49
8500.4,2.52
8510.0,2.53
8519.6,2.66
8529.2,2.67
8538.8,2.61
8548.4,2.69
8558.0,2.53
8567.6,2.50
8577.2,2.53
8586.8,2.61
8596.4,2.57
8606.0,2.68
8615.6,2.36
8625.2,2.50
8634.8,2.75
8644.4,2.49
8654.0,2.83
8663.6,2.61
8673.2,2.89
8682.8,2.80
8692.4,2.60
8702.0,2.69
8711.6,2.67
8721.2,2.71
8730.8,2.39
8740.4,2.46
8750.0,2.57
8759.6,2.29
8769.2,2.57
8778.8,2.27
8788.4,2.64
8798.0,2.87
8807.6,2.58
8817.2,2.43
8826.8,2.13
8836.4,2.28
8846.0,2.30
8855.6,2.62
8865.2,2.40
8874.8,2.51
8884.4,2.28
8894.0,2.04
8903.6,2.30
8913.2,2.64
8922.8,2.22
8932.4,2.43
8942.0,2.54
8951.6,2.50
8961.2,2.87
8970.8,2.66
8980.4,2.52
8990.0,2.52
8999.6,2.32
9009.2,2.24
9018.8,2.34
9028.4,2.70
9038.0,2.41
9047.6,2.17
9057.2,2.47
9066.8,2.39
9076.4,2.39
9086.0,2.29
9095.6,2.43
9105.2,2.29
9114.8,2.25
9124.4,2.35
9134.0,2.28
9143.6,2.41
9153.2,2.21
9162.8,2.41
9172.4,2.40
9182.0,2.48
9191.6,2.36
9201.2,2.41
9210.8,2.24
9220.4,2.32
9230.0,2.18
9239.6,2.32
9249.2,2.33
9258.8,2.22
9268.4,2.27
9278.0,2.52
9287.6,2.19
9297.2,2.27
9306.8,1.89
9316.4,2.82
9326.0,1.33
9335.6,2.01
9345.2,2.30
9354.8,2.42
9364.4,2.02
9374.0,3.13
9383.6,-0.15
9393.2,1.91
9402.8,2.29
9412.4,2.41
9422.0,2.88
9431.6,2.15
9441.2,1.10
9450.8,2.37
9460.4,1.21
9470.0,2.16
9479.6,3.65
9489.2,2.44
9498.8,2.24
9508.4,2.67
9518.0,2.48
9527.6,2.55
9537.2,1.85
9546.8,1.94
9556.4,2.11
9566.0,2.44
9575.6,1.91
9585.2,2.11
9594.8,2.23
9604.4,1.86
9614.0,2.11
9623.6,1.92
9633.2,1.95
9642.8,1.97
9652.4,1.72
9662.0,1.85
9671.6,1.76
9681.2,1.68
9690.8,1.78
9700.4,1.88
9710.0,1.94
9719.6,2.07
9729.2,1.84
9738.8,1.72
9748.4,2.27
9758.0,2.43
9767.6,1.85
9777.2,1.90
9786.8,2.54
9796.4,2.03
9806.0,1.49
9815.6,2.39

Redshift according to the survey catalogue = 0.346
